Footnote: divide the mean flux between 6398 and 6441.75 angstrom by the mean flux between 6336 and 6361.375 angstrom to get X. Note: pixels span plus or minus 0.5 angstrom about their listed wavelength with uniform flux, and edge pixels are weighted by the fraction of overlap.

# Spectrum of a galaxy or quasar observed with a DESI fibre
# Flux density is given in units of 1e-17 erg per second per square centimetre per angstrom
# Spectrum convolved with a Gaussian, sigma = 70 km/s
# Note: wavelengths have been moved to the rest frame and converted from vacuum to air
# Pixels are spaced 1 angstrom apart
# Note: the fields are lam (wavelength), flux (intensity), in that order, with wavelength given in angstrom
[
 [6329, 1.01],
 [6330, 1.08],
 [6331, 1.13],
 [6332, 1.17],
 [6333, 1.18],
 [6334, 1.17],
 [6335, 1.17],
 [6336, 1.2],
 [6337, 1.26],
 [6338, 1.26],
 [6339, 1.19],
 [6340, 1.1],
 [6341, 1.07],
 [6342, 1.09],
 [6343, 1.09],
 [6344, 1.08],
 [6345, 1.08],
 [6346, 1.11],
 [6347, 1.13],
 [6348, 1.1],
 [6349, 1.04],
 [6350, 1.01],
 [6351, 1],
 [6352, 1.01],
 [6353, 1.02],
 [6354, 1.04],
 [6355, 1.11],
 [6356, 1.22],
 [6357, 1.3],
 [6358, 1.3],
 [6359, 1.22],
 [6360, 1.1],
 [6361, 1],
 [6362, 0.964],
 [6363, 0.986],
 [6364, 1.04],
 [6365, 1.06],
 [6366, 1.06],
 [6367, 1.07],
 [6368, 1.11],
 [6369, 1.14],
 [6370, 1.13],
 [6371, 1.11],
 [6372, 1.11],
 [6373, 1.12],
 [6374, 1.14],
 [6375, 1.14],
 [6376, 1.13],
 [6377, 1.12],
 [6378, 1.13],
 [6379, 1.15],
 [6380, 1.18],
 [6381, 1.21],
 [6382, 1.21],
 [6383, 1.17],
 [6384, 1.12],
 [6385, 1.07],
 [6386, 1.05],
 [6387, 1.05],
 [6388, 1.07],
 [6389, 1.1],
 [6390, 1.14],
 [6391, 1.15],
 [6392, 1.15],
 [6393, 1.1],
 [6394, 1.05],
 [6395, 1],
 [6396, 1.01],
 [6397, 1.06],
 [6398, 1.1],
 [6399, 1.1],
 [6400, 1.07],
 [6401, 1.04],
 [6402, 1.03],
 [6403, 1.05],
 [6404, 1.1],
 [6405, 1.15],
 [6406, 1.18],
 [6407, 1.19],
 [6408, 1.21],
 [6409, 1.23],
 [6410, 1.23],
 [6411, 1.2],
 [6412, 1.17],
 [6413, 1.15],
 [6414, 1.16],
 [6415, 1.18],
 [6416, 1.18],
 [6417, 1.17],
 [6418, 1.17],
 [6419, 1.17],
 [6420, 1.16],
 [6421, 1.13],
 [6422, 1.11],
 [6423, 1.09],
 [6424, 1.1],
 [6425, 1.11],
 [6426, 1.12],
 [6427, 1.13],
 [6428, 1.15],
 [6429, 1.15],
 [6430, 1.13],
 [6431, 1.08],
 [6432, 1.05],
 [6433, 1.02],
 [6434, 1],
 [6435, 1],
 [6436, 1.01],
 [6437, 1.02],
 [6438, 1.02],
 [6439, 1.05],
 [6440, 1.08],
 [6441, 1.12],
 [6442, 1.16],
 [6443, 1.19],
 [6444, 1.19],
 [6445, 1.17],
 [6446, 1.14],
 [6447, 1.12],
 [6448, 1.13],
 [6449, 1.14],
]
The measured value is 1.00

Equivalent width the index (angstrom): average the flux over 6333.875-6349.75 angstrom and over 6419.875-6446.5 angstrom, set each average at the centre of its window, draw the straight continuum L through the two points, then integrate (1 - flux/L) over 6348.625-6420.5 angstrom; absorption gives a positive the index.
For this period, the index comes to 0.0 angstrom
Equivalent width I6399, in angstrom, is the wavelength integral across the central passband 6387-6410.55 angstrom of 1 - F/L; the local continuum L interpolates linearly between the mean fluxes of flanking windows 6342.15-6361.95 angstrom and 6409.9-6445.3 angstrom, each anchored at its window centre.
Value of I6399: 0.1 angstrom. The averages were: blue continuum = 1.1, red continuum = 1.12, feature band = 1.11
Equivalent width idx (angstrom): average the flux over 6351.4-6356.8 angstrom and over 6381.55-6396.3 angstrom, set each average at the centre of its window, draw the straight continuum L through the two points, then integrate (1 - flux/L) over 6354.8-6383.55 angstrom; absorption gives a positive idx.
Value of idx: -0.9 angstrom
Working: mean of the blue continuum 1.09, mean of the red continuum 1.1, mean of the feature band 1.13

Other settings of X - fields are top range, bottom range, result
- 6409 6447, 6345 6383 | 1.01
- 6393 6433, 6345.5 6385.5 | 1.01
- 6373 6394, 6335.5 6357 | 1.02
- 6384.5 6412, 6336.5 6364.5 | 1.00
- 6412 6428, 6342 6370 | 1.05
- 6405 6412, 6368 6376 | 1.07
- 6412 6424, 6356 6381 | 1.03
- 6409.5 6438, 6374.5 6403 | 1.01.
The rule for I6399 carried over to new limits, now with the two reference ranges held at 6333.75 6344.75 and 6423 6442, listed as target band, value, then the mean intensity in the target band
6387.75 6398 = 0.2 angstrom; 1.08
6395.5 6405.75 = 0.3 angstrom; 1.07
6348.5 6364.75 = 0.7 angstrom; 1.08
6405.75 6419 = -1.1 angstrom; 1.19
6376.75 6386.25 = -0.2 angstrom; 1.14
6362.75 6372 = 0.4 angstrom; 1.08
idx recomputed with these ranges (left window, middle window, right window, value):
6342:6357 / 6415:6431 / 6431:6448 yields -0.8 angstrom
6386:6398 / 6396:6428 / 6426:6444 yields -1.6 angstrom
